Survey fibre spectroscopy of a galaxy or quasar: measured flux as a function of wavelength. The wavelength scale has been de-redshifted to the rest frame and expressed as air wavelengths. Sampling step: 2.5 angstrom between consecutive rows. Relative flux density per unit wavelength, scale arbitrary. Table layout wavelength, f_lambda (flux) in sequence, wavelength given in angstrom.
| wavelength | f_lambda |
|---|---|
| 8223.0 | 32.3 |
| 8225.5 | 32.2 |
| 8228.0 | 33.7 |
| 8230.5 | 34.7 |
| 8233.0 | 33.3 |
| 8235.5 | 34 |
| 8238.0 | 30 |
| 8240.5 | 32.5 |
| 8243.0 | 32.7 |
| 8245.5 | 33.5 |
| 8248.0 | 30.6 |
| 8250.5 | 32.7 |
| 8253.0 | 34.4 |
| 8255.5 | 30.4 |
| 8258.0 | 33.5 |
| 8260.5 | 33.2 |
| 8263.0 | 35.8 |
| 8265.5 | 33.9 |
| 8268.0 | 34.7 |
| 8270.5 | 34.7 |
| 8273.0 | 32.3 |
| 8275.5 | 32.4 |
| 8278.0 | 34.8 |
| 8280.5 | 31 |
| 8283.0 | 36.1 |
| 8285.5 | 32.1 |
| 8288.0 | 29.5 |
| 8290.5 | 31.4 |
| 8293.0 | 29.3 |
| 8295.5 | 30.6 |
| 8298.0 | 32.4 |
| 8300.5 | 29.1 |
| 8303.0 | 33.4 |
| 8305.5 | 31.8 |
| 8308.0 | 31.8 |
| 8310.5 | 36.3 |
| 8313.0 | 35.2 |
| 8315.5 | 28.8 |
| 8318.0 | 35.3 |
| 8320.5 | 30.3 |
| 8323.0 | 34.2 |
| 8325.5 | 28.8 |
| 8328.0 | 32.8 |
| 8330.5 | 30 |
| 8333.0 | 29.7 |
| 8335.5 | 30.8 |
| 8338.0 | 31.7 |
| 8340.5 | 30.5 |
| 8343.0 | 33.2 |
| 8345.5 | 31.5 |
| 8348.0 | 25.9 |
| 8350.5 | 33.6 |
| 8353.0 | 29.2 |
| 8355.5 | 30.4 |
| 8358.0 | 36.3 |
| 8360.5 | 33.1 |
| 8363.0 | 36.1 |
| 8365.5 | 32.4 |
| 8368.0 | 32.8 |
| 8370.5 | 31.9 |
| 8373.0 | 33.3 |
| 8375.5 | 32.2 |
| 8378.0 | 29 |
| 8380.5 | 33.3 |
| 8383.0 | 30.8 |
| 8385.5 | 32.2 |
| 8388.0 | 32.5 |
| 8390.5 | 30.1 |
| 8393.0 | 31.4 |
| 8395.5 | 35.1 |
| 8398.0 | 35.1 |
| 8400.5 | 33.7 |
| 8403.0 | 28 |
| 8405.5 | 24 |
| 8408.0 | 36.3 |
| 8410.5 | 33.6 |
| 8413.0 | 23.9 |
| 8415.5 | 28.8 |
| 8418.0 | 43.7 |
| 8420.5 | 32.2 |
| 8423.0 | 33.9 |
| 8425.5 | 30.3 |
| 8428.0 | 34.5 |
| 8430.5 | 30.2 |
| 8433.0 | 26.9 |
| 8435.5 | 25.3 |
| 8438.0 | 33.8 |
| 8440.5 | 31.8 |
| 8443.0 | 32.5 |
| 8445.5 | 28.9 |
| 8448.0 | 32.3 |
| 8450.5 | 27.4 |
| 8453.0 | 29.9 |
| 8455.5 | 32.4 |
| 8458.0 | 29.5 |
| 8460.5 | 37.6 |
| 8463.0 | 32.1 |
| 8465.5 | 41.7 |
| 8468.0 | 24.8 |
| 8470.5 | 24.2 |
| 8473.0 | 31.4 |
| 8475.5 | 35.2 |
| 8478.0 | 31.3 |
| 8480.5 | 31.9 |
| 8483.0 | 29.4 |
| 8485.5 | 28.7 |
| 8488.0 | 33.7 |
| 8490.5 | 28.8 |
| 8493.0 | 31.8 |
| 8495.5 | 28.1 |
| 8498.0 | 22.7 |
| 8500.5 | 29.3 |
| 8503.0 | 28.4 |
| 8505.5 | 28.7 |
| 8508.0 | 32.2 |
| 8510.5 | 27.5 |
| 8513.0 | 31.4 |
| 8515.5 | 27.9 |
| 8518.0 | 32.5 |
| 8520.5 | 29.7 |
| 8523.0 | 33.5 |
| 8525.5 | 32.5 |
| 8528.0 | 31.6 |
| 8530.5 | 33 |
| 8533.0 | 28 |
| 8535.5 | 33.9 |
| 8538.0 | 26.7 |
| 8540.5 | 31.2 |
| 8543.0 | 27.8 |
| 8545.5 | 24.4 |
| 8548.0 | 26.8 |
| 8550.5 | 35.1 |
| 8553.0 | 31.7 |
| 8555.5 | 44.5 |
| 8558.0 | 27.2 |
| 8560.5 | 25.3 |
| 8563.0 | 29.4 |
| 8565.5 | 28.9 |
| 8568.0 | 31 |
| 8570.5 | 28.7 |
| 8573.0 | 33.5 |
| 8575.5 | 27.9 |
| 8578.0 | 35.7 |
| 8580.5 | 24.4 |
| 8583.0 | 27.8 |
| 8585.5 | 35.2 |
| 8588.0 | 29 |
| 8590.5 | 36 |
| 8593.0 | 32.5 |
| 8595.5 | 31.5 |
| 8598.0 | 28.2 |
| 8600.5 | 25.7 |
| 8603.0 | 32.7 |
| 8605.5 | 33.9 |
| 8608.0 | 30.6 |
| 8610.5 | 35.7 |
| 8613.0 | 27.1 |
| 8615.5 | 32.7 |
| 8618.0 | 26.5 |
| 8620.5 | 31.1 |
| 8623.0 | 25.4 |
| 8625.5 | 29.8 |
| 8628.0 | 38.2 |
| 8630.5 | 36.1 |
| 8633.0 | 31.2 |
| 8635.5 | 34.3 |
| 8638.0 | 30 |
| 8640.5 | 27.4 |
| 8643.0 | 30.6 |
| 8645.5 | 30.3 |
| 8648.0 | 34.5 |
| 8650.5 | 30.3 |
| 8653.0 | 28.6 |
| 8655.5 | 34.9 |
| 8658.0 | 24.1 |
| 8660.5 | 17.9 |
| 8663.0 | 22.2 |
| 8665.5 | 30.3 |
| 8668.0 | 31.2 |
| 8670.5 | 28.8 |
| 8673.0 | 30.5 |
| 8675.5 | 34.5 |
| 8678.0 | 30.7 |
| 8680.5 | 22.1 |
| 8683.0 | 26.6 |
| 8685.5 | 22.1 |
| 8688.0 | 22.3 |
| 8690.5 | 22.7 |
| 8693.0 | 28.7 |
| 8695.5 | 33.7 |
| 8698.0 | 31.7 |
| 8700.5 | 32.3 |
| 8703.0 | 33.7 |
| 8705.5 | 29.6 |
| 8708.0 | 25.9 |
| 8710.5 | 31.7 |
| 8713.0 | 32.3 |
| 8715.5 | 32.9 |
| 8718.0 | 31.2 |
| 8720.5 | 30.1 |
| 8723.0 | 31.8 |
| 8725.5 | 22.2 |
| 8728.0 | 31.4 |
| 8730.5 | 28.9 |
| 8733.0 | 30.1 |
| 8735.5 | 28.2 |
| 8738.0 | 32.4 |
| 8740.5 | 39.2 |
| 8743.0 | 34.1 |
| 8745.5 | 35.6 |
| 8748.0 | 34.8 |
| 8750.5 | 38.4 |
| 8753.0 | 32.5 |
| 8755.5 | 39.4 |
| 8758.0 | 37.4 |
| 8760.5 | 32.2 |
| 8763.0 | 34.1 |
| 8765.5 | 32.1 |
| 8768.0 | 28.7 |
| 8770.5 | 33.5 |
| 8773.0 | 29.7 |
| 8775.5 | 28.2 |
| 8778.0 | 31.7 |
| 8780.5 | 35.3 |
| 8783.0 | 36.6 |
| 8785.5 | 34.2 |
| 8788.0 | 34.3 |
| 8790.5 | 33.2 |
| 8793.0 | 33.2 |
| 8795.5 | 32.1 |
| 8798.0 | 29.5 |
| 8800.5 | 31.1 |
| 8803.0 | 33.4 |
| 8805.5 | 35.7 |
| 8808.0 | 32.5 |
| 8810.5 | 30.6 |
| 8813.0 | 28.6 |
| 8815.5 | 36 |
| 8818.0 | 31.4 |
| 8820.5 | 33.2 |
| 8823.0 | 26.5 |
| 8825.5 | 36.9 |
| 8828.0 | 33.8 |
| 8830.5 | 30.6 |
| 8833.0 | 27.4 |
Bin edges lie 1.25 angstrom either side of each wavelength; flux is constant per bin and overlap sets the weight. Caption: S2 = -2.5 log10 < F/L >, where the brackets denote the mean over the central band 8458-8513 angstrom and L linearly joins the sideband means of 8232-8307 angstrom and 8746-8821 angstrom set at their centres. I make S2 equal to 0.08 mag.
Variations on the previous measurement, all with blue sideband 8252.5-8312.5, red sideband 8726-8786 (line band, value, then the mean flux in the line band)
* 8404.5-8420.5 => 0.03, 31.9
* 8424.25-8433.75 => 0.07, 30.7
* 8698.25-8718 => 0.06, 31.2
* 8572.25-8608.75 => 0.07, 30.9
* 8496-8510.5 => 0.17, 28.2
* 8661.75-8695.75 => 0.20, 27.4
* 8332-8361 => 0.05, 31.3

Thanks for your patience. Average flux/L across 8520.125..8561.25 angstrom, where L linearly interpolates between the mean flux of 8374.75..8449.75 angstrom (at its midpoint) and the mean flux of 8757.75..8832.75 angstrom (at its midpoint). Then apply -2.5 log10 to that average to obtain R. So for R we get 0.03 mag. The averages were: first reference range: 31.5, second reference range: 32.4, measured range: 30.8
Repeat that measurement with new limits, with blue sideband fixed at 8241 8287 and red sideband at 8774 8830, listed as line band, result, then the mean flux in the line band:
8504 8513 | 0.11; 29.7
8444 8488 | 0.06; 31.2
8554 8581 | 0.07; 30.8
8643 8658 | 0.06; 31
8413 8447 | 0.05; 31.5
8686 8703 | 0.14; 28.7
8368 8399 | 0.03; 32.2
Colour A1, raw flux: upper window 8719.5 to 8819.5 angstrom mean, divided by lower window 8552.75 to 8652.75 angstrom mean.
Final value 1.05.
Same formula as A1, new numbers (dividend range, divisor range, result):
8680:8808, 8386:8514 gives 1.02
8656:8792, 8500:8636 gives 1.00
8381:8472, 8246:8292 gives 0.95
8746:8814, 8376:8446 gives 1.05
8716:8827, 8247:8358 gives 1.01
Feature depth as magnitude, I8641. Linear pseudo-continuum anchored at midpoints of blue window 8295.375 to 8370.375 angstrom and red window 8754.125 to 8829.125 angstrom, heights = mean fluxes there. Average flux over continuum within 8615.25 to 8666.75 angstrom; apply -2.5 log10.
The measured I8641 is 0.10 mag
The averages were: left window 32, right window 32.8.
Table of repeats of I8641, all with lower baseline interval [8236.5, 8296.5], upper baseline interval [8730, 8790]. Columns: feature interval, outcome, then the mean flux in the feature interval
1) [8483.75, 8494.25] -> 0.08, 30.7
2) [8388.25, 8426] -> 0.03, 32.1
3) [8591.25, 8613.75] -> 0.07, 31.1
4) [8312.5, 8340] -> 0.04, 31.5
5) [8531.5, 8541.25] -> 0.11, 30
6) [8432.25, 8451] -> 0.10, 30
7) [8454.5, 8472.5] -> 0.04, 31.7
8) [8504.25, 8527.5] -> 0.08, 30.7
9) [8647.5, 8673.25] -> 0.18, 28.2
